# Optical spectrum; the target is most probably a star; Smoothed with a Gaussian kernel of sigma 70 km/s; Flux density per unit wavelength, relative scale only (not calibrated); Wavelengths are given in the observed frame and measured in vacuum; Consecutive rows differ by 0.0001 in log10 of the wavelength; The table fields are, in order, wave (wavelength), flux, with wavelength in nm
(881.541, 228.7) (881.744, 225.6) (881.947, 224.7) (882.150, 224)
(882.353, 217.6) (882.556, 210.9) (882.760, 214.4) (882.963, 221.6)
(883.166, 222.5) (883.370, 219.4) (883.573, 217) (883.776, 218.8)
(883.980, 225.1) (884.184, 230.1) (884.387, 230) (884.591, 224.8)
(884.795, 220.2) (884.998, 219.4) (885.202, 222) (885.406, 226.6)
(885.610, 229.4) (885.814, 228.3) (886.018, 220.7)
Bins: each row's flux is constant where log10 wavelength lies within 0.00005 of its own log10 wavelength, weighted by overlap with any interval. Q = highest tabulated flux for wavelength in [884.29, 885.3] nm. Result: 230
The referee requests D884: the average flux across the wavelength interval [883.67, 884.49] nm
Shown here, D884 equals 226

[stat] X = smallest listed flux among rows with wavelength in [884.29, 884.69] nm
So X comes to 224.8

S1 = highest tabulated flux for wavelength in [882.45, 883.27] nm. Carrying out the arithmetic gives 222.5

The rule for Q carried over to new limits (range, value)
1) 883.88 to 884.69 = 230.1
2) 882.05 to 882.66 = 224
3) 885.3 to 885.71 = 229.4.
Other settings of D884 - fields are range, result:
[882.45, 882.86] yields 212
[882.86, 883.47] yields 221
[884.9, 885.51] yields 223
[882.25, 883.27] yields 217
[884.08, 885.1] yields 225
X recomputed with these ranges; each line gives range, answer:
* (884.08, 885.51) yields 219.4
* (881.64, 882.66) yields 210.9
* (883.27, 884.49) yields 217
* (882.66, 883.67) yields 214.4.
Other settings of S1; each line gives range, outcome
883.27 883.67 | 219.4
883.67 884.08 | 225.1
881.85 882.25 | 224.7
